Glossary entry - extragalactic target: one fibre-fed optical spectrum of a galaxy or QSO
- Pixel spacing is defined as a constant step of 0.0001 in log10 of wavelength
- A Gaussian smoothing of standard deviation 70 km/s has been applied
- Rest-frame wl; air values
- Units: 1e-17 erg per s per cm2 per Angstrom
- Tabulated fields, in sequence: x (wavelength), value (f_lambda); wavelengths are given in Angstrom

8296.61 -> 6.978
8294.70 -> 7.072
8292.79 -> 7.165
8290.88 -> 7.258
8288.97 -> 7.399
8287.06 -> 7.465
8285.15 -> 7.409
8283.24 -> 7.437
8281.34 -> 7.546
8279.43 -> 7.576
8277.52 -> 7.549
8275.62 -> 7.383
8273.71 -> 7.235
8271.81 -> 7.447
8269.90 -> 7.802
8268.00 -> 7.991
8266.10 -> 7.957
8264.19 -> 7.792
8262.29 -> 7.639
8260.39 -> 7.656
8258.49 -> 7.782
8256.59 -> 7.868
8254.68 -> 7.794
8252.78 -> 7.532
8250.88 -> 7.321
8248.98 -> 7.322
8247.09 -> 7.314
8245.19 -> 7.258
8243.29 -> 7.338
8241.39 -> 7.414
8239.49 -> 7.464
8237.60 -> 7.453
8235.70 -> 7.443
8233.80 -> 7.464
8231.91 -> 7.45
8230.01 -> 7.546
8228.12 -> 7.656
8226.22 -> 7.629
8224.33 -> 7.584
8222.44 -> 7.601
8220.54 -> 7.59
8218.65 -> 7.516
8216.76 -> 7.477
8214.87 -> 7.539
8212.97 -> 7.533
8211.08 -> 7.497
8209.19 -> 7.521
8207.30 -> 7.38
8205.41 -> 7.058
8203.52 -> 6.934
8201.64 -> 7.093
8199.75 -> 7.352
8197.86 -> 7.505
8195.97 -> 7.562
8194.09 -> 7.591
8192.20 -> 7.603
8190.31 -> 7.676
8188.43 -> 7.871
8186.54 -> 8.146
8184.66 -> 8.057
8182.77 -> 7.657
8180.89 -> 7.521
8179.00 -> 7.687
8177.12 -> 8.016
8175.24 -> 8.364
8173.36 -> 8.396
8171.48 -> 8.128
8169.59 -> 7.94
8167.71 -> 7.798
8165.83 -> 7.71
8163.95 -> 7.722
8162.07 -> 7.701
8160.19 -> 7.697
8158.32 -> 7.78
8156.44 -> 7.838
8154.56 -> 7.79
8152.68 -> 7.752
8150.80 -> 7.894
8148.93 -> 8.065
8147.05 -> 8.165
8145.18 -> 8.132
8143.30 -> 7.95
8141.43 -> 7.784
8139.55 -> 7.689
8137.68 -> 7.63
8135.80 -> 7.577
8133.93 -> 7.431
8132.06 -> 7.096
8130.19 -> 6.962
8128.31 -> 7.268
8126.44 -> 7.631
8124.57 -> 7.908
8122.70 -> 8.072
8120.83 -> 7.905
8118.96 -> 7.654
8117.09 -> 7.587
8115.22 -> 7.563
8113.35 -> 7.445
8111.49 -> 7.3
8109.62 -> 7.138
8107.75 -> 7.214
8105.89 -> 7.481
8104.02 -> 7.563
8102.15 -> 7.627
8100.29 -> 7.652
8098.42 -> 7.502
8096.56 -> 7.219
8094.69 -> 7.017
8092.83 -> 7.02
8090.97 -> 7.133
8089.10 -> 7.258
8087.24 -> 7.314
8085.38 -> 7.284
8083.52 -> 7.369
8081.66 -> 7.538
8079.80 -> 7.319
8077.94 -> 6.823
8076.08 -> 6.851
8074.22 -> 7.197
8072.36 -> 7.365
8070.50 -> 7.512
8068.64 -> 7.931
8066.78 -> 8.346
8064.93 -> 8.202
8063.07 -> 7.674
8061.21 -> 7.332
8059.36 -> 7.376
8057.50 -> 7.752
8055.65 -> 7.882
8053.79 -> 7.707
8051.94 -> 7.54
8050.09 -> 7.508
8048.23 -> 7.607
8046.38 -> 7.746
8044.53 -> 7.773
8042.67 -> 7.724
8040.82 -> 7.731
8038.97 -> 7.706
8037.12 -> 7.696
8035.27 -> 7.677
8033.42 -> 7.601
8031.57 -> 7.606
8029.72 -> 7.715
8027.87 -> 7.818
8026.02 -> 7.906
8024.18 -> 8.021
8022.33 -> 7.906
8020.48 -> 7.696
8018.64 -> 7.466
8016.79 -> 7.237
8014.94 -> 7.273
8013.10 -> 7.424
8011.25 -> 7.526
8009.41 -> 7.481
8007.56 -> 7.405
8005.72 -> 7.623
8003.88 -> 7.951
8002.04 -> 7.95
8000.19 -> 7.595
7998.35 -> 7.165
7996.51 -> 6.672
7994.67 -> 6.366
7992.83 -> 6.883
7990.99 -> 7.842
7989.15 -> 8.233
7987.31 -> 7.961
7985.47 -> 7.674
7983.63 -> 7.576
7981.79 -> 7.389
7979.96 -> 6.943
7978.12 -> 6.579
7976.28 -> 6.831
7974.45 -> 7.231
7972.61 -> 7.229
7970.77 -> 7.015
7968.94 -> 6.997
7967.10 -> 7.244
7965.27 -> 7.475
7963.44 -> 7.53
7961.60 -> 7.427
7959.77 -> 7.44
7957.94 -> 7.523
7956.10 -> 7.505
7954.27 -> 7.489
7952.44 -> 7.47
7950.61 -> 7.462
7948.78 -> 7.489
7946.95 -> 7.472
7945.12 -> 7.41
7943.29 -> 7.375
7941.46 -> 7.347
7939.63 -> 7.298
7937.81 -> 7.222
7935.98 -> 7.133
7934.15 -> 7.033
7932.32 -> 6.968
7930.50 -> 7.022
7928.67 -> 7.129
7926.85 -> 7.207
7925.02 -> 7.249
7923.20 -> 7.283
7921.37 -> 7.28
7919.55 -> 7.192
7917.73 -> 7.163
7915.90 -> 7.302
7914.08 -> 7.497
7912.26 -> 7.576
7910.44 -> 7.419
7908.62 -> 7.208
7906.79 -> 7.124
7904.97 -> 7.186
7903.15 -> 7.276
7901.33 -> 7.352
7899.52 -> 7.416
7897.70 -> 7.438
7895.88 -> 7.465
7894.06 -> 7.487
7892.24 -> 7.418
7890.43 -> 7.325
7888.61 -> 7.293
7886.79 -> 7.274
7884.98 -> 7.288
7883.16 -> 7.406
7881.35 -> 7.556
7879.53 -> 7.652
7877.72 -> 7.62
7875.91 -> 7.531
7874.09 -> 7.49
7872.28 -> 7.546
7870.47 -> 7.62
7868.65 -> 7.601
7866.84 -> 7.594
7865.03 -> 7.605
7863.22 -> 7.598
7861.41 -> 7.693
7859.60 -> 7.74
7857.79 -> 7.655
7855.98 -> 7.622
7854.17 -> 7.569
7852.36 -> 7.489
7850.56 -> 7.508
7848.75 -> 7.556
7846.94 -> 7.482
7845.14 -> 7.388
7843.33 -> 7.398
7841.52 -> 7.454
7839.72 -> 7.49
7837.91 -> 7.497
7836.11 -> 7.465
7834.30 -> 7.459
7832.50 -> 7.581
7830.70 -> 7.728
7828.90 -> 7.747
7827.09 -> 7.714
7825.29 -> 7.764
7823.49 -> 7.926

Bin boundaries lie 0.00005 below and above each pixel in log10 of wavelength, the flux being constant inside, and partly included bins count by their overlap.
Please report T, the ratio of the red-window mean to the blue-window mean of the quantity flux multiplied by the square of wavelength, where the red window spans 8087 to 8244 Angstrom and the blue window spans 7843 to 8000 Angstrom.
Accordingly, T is 1.1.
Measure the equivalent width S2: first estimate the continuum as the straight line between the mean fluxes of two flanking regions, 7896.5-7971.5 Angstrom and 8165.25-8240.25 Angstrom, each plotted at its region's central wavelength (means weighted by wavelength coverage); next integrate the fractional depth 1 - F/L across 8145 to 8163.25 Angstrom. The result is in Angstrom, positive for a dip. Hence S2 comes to -0.7 Angstrom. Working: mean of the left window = 7.31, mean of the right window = 7.62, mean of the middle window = 7.87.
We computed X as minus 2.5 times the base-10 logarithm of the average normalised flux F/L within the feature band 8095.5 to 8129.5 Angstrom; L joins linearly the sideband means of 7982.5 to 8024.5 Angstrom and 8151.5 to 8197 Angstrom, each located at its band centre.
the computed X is 0.026 mag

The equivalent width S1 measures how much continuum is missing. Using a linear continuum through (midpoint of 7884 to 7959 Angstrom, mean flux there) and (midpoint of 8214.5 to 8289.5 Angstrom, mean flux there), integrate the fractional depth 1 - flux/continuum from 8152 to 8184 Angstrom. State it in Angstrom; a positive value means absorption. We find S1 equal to -1.58 Angstrom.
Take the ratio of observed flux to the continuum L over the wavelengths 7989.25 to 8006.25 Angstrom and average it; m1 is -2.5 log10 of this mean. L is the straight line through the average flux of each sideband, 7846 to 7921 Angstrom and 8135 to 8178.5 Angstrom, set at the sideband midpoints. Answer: 0.04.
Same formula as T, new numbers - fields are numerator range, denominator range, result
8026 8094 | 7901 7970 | 1.07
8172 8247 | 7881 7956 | 1.11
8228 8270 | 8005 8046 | 1.05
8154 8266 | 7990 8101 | 1.06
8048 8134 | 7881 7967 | 1.06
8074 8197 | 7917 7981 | 1.10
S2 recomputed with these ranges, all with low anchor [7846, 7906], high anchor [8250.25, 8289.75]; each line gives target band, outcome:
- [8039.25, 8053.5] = -0.2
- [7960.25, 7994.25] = 0.9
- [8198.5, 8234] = 0.7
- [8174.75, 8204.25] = -0.3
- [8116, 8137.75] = 0.0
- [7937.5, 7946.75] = 0.2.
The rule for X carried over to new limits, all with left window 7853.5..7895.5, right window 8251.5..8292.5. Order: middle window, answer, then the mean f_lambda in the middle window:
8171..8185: -0.06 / 7.97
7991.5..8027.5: 0.01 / 7.46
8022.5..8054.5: -0.02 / 7.72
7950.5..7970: 0.02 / 7.41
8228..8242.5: 0.02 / 7.48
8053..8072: -0.03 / 7.76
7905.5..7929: 0.04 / 7.28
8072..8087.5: 0.05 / 7.22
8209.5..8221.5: 0.01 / 7.52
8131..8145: -0.01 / 7.62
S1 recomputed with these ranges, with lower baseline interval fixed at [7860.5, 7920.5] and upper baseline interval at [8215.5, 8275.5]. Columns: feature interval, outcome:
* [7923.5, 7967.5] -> 0.7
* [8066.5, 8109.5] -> 0.9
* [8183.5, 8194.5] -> -0.4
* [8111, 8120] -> 0.0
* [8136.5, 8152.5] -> -0.8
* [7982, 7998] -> 0.2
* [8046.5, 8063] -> -0.2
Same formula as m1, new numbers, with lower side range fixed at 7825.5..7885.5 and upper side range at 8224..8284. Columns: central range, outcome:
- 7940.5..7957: 0.02 mag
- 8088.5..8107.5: 0.03 mag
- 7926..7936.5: 0.07 mag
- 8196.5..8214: 0.03 mag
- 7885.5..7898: 0.03 mag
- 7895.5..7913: 0.03 mag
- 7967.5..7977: 0.07 mag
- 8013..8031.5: -0.01 mag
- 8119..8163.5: -0.02 mag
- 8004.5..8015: 0.01 mag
